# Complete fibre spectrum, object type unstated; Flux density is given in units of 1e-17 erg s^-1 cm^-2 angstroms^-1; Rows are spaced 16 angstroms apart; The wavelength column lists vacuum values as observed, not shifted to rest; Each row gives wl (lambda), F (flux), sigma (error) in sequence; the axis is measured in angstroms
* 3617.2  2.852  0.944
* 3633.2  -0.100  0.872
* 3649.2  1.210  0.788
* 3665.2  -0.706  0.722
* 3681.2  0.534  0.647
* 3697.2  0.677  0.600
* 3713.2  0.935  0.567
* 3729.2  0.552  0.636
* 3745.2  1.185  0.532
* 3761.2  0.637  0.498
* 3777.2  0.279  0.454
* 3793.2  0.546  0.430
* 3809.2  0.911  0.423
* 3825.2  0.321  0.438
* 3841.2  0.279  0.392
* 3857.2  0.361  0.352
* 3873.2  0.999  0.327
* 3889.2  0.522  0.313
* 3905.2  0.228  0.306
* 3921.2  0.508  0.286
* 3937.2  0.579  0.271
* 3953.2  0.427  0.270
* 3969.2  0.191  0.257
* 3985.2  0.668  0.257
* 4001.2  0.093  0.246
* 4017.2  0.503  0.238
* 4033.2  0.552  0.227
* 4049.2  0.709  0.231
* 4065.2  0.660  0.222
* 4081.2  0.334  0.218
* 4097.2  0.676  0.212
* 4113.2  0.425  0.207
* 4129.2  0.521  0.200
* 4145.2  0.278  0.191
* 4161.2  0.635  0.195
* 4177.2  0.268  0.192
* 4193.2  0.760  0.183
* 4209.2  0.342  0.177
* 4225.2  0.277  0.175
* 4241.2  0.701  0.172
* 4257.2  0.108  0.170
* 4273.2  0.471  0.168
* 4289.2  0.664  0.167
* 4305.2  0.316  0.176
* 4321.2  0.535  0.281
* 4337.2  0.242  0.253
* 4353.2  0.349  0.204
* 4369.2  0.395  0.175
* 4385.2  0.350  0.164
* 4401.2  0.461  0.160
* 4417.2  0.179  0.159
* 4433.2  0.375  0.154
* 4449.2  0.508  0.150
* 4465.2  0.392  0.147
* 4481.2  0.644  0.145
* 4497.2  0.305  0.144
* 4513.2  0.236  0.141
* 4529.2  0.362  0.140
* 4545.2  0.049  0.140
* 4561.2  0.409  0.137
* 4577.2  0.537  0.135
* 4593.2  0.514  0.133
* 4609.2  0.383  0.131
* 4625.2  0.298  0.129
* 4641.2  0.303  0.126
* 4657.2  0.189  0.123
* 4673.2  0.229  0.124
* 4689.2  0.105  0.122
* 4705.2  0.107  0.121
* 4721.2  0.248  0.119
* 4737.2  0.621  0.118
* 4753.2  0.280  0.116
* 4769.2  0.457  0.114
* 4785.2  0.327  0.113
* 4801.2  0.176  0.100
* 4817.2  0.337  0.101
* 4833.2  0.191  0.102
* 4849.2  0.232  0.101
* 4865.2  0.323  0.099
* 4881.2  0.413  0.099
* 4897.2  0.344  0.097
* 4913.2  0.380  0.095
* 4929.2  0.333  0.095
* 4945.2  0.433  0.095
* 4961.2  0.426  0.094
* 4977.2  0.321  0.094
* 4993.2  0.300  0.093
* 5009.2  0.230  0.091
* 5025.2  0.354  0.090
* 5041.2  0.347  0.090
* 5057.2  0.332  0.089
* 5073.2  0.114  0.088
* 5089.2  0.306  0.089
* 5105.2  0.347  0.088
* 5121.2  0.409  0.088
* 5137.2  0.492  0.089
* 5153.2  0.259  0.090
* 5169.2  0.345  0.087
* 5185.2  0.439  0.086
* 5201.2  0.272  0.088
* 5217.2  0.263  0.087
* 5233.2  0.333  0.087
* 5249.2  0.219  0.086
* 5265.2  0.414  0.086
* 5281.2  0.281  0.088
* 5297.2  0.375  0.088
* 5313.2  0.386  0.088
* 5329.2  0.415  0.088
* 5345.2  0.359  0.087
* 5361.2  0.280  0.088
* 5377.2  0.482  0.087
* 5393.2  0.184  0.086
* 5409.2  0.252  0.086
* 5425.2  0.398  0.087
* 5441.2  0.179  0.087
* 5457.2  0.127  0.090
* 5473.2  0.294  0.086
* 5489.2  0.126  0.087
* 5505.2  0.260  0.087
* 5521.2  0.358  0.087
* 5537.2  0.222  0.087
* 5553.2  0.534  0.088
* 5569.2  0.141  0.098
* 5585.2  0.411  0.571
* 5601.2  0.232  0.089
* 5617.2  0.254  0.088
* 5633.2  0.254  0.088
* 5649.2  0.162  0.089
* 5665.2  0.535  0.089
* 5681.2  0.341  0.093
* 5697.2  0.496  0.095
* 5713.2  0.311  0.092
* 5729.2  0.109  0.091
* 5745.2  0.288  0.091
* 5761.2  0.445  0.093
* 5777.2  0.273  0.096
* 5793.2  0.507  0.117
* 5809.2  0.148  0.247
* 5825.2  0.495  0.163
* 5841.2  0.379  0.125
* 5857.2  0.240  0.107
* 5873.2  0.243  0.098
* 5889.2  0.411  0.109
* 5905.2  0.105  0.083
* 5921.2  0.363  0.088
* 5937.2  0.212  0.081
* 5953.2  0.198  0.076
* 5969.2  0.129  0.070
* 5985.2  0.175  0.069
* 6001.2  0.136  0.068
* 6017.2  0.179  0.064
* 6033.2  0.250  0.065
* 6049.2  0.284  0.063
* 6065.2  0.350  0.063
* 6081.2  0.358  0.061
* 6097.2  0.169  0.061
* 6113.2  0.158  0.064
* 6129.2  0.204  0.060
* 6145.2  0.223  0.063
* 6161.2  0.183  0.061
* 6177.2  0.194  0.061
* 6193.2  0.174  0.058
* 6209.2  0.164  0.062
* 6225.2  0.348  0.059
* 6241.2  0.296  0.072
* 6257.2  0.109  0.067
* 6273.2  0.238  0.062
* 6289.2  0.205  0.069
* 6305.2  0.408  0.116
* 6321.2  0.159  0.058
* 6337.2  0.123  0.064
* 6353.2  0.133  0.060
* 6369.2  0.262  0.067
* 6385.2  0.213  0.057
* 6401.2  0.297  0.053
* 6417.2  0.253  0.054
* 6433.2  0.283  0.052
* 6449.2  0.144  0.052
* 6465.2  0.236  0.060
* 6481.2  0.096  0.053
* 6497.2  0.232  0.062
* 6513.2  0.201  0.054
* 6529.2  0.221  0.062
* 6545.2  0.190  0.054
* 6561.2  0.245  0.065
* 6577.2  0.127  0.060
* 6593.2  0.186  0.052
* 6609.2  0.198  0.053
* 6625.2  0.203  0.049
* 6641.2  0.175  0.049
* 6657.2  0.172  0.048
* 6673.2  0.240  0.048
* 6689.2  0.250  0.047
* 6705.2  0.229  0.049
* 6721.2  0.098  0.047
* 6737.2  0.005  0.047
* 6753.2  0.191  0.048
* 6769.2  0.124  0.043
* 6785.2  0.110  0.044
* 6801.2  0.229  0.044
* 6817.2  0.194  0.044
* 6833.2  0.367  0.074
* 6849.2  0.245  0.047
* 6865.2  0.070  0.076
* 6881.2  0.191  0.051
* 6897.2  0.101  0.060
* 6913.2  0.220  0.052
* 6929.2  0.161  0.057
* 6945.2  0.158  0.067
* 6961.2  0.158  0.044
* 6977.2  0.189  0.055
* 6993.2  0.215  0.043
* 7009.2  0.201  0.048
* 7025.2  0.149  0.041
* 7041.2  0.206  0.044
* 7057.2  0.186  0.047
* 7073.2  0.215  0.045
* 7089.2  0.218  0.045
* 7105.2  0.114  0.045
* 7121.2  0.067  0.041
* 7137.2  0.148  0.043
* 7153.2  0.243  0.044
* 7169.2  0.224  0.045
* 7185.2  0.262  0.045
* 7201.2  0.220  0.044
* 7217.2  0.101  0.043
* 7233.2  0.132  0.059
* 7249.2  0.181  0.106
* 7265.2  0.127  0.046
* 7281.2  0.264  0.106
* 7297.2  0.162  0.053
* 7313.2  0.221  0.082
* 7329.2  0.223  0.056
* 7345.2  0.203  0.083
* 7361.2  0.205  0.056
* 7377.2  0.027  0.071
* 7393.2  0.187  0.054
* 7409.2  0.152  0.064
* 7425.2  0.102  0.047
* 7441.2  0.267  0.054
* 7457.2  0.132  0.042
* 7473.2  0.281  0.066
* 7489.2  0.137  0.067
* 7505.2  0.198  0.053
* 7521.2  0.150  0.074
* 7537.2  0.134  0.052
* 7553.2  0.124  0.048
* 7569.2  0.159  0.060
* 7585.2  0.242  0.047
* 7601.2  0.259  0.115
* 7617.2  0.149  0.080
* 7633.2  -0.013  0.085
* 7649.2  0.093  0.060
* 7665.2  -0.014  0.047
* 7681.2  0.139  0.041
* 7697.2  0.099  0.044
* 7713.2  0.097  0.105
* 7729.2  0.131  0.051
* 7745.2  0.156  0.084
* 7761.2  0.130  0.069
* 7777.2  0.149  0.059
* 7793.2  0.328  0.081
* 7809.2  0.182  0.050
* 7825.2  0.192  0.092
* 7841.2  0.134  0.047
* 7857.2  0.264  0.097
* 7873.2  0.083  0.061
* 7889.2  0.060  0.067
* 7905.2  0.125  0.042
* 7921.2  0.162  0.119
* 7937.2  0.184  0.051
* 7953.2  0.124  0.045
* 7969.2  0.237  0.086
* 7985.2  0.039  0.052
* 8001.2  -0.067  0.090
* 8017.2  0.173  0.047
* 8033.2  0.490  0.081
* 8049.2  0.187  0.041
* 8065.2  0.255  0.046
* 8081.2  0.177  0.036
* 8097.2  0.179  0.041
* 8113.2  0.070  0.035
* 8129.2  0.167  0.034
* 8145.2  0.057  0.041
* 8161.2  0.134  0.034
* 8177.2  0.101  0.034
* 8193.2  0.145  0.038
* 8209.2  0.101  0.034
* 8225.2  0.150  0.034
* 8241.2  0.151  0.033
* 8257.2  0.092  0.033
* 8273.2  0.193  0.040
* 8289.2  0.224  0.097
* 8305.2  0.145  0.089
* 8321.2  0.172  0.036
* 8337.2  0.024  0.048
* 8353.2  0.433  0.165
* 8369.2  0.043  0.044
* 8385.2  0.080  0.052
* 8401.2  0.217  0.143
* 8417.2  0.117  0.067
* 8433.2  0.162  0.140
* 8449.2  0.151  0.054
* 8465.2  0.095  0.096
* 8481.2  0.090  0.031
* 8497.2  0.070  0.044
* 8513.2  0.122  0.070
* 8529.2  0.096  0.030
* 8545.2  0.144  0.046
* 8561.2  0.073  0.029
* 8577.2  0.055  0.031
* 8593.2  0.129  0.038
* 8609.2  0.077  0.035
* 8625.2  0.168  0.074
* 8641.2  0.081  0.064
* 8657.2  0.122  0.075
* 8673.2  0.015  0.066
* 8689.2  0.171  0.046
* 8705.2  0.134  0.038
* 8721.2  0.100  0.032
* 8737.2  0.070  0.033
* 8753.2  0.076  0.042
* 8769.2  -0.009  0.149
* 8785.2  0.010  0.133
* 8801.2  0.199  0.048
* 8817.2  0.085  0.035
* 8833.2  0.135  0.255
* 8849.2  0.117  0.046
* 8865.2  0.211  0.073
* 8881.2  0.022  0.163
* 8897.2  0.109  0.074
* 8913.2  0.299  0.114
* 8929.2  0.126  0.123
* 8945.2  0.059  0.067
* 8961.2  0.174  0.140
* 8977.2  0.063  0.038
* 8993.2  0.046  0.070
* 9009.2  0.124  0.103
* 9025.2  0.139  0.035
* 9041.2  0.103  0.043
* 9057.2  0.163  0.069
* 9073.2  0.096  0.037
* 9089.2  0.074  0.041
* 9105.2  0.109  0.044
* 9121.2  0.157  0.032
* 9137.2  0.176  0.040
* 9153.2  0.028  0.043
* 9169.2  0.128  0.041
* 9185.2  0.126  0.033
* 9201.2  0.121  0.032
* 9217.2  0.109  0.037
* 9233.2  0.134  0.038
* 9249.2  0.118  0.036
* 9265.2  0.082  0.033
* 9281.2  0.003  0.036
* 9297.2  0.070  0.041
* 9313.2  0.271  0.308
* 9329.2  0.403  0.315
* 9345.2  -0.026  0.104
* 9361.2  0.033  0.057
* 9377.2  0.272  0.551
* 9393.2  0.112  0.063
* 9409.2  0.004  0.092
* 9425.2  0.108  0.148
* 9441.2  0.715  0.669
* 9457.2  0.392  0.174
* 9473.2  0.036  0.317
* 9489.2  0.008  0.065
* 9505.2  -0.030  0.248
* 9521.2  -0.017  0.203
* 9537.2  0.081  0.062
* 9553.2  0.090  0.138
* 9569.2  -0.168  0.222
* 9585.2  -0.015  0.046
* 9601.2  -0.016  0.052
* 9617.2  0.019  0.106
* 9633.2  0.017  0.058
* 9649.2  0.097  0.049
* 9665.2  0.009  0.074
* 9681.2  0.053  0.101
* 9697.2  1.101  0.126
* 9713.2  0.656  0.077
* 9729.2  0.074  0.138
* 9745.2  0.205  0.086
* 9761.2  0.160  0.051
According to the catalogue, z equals 1.602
